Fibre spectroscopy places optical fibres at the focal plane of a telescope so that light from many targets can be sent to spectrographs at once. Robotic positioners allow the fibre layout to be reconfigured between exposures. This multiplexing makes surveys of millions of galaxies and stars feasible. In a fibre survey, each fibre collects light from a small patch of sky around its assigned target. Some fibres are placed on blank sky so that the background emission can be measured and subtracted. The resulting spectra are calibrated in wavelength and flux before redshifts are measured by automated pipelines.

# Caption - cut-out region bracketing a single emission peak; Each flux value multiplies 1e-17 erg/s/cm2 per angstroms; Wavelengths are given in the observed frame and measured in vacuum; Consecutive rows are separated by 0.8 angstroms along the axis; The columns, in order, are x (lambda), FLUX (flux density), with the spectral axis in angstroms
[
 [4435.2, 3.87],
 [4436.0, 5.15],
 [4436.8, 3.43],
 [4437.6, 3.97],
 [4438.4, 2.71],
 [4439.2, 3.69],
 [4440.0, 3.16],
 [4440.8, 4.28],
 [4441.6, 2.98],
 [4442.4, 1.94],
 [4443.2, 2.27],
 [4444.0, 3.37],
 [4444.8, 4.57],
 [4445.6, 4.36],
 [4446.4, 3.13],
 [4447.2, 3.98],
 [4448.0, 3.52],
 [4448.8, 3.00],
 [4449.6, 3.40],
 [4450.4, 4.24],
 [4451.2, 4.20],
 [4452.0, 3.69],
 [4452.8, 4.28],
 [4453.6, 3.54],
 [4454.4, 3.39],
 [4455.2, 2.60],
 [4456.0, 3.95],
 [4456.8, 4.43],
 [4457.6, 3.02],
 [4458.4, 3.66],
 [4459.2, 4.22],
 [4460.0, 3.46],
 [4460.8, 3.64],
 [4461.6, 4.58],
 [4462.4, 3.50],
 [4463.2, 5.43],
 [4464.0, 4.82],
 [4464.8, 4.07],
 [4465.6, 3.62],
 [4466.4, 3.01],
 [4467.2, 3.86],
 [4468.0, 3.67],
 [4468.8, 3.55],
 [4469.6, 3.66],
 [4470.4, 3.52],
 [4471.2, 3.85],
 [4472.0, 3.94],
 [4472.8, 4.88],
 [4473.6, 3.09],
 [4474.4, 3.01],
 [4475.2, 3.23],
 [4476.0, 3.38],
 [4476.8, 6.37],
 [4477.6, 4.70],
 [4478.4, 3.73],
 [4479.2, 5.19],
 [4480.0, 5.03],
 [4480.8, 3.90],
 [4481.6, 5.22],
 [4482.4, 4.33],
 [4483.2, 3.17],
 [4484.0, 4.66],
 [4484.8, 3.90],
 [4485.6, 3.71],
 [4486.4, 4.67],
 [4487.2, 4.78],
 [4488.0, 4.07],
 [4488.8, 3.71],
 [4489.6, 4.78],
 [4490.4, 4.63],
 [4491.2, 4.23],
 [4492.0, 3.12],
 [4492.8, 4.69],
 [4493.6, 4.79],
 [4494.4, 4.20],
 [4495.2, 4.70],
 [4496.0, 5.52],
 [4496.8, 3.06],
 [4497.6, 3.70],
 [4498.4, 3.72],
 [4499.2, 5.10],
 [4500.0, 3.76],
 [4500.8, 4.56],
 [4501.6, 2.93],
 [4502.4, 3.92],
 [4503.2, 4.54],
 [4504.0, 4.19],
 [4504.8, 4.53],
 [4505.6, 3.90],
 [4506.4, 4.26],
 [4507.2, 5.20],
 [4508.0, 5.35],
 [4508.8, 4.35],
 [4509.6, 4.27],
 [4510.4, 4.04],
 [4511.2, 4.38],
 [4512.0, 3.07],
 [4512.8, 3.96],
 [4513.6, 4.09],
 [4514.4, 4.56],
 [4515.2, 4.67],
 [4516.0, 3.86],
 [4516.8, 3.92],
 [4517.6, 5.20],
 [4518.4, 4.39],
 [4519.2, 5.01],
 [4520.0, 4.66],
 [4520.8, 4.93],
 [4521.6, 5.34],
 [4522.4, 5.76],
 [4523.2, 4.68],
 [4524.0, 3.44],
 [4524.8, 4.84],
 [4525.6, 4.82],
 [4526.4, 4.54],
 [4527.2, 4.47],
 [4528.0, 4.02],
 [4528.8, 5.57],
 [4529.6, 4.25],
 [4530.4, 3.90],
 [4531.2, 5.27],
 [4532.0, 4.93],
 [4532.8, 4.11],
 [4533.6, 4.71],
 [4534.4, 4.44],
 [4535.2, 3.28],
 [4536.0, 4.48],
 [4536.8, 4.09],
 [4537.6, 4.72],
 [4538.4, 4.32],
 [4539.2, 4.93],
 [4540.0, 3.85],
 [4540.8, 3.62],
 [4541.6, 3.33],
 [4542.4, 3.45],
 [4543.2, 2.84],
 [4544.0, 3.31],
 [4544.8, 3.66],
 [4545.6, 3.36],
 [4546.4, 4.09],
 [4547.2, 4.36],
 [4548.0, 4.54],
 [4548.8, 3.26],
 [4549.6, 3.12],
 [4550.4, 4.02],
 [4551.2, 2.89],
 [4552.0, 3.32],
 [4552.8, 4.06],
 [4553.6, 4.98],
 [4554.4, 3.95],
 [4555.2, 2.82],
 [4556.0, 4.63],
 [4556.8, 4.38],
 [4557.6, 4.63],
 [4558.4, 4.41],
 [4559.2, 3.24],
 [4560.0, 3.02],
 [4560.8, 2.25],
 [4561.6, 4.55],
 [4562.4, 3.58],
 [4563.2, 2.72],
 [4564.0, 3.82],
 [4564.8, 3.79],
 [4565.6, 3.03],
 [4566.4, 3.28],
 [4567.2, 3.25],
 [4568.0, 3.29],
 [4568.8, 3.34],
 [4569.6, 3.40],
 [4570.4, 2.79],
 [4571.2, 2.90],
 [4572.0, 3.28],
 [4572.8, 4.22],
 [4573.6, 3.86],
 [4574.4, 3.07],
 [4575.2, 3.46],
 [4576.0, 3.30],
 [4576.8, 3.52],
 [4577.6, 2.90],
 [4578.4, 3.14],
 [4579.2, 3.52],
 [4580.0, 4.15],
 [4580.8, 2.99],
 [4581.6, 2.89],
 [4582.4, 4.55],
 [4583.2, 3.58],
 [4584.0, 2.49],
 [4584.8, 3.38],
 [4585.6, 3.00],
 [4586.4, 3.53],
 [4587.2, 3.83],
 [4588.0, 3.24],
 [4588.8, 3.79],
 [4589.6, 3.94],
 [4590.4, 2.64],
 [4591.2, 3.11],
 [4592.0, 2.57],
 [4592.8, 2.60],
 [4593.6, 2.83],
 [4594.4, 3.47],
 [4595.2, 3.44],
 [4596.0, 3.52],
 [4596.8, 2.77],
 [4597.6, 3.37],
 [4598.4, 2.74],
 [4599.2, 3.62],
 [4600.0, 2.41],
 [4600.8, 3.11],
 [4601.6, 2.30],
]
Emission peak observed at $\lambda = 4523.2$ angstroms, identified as C III]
